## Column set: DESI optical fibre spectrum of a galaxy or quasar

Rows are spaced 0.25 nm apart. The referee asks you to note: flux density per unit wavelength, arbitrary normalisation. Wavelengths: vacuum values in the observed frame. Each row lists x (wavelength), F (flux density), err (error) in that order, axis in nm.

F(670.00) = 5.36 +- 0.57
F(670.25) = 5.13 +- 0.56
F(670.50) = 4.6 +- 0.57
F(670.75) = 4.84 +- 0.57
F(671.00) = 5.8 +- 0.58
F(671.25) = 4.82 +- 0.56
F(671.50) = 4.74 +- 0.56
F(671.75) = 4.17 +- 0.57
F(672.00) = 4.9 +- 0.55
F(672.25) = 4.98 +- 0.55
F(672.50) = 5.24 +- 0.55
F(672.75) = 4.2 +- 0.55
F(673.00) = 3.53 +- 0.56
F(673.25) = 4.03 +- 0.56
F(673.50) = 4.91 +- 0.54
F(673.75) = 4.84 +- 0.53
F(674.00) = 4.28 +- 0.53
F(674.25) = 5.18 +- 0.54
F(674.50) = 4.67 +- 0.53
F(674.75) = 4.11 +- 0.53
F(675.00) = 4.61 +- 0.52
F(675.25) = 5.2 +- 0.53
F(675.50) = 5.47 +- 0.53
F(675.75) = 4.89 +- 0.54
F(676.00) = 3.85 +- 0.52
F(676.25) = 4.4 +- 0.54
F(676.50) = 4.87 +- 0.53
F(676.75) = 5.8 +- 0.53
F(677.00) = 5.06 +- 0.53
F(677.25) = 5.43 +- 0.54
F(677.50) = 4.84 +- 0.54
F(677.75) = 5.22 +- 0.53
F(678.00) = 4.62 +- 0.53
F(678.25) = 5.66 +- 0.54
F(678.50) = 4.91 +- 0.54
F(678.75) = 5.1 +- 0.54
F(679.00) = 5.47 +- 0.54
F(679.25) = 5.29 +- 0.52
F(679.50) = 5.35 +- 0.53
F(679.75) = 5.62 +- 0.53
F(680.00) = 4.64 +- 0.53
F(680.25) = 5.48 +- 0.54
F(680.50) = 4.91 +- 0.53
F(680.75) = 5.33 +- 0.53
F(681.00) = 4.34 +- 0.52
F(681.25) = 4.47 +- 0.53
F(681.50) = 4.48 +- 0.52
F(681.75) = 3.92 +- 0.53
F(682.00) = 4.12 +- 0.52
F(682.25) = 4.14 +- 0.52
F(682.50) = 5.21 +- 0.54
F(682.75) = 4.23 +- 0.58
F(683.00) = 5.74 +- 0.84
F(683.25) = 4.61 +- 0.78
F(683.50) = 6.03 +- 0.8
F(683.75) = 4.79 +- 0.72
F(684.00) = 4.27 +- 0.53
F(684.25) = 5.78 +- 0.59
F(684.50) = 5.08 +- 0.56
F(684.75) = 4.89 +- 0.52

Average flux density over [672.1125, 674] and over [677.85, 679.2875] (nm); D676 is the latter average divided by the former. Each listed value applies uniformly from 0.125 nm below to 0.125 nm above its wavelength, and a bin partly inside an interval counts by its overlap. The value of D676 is 1.14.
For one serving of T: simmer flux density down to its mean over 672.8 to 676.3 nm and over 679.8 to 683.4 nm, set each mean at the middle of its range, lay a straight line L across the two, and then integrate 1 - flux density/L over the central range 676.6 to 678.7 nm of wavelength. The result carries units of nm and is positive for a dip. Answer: -0.25 nm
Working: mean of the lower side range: 4.57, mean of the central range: 5.19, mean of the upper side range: 4.72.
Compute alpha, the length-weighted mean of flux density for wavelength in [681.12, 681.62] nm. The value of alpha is 4.47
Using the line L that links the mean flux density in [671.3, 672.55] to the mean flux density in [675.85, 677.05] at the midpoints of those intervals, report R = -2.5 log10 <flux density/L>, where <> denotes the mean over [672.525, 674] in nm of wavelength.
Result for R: 0.10 mag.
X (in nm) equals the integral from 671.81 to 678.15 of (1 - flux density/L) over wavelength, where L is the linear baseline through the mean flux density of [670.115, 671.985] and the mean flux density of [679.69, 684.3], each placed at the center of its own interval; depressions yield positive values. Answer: 0.12 nm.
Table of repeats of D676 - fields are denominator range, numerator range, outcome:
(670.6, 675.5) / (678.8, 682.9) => 1.02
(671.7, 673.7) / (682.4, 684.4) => 1.12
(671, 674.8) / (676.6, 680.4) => 1.13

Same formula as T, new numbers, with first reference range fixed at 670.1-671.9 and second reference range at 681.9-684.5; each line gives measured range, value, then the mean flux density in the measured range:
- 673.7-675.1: 0.081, 4.6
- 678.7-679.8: -0.105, 5.37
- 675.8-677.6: 0.000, 4.89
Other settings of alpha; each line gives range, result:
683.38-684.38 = 5.21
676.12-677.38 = 5.11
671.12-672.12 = 4.66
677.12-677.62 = 5.14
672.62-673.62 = 4.17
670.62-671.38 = 5.15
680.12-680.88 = 5.23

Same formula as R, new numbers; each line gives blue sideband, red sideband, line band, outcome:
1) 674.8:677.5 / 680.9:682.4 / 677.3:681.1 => -0.13 mag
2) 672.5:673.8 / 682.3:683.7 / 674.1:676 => -0.07 mag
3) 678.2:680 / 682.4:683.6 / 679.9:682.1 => 0.13 mag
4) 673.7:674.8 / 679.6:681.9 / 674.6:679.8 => -0.07 mag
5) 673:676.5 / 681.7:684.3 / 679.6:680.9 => -0.10 mag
